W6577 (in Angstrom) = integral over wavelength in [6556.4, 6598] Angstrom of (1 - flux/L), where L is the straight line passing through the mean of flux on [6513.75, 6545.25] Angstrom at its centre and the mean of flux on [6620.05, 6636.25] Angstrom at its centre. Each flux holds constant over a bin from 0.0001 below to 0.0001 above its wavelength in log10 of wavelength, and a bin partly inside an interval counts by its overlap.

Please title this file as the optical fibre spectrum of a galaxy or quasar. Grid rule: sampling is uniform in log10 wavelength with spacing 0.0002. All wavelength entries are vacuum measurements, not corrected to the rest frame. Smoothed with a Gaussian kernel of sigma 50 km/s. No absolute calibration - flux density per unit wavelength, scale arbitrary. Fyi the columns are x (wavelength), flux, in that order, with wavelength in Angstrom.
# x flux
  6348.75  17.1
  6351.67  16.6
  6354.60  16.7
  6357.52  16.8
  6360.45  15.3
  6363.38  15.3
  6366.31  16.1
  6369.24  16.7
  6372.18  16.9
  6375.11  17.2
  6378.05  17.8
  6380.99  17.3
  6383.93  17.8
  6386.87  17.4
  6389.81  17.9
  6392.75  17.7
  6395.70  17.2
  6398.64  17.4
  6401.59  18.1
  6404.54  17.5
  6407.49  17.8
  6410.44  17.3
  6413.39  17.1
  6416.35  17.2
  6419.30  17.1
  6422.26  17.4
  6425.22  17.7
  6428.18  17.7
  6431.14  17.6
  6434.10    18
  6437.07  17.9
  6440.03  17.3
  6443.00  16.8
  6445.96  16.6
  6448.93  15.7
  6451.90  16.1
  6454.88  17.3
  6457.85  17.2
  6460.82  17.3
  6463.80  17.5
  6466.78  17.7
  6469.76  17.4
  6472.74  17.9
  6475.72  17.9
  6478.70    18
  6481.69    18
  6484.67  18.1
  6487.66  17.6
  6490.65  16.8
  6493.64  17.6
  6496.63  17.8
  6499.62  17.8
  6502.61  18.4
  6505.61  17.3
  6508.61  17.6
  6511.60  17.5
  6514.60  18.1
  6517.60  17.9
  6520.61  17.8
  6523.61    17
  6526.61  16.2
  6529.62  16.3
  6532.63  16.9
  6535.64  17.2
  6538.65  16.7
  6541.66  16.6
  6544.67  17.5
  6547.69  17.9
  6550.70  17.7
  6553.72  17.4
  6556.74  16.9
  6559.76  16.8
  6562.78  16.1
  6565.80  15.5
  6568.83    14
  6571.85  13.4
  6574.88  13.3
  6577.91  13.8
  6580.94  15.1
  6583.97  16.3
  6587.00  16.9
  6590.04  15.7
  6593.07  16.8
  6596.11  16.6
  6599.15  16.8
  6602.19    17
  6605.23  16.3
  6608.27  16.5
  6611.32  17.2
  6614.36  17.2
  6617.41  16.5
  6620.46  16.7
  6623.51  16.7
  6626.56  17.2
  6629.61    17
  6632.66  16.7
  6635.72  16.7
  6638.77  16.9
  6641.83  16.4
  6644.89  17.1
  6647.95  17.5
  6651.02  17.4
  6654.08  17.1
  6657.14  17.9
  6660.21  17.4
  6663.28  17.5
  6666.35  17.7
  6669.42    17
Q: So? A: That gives 3.6 Angstrom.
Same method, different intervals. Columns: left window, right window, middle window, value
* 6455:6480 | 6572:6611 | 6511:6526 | -0.6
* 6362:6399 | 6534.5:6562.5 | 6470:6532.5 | -1.5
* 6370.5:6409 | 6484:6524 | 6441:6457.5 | 1.0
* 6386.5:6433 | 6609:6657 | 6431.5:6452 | 0.5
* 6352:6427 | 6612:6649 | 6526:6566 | 0.2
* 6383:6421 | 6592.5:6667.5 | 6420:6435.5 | -0.2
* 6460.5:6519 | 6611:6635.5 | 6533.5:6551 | 0.2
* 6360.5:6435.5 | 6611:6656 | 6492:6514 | -0.7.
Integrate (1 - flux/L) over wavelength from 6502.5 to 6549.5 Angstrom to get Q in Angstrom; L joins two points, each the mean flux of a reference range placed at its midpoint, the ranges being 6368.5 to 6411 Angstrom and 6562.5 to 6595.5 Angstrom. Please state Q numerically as -4.3 Angstrom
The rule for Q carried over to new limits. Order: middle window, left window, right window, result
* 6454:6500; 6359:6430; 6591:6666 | -1.3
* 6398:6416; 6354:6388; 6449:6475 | -0.6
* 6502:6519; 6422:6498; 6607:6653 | -0.5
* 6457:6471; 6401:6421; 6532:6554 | -0.1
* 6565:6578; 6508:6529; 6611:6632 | 2.4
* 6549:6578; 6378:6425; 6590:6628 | 2.3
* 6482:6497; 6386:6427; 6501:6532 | -0.2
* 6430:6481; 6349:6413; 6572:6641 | -1.5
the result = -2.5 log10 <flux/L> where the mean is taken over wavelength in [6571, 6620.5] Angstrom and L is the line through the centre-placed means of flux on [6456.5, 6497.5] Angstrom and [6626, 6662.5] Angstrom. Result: 0.08 mag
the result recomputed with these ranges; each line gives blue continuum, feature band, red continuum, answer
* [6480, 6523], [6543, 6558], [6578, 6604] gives -0.04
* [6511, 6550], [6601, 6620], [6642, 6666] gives 0.03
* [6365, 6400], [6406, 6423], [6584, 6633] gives -0.01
